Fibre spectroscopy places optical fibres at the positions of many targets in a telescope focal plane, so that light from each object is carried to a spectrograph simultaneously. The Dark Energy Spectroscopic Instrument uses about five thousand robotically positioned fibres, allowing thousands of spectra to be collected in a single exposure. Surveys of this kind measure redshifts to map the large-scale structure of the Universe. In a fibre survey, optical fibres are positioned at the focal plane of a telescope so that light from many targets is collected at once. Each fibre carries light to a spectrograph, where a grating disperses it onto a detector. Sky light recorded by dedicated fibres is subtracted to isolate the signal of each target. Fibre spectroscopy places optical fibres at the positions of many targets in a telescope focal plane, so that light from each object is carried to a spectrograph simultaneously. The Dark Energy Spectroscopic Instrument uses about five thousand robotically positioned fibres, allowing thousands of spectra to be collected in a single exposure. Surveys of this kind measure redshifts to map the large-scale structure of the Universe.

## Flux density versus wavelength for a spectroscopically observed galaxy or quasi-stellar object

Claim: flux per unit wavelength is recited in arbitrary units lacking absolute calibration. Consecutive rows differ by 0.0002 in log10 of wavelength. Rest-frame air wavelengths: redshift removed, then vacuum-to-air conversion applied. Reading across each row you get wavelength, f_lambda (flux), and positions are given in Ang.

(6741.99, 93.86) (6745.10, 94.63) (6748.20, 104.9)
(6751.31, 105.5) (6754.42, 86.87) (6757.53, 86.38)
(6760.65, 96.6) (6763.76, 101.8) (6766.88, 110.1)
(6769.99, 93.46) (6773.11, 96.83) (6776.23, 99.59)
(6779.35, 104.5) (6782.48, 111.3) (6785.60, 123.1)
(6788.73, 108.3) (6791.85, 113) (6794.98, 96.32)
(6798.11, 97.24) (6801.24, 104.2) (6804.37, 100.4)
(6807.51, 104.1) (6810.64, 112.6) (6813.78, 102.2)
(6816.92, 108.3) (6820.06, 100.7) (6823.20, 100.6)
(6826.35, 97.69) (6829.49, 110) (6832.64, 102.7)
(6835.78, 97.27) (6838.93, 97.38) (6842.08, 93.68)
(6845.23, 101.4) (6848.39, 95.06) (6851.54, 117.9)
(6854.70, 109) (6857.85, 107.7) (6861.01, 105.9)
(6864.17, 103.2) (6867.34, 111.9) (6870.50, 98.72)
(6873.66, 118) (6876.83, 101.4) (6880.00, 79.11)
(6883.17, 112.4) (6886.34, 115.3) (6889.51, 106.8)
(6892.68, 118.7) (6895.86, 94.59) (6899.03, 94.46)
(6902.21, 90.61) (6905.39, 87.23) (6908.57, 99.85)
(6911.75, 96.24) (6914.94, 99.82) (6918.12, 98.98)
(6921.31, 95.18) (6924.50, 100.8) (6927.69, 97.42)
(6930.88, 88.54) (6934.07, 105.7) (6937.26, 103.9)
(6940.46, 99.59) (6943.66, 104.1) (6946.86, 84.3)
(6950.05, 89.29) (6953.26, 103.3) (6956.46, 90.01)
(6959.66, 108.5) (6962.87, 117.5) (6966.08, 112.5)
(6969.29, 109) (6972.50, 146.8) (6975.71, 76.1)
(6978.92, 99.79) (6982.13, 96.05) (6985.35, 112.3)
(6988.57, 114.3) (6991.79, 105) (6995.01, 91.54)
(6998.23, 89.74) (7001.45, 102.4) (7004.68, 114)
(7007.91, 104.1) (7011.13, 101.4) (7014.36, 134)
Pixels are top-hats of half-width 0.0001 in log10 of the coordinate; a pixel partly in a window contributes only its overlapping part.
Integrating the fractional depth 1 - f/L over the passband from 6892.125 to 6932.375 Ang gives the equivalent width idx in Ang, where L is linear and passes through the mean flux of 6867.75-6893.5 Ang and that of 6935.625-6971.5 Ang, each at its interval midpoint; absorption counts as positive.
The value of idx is 3.1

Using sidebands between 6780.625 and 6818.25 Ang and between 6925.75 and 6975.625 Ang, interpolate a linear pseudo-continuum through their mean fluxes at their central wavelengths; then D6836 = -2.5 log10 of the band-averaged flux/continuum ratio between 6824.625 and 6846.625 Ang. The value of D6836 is 0.06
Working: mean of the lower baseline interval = 107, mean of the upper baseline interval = 103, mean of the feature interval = 100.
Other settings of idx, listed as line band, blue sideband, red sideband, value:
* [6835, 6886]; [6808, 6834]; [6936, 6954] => -0.78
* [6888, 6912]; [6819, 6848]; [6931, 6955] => 0.01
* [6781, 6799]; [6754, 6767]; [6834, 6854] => -2.06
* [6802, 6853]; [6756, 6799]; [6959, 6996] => 0.70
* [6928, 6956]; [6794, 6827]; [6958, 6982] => 2.83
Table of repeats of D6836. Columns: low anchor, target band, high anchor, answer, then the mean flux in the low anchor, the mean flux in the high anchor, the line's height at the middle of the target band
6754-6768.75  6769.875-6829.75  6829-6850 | -0.067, 97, 99.1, 98.1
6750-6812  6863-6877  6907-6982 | -0.057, 103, 101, 102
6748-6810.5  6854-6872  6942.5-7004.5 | -0.034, 102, 103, 103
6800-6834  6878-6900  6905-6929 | -0.043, 104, 97.4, 99.2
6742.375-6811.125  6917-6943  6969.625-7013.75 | 0.056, 102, 105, 104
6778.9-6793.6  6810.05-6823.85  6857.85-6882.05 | 0.045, 112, 103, 109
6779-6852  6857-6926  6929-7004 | 0.016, 104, 102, 103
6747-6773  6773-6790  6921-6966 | -0.104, 98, 99.7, 98.2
